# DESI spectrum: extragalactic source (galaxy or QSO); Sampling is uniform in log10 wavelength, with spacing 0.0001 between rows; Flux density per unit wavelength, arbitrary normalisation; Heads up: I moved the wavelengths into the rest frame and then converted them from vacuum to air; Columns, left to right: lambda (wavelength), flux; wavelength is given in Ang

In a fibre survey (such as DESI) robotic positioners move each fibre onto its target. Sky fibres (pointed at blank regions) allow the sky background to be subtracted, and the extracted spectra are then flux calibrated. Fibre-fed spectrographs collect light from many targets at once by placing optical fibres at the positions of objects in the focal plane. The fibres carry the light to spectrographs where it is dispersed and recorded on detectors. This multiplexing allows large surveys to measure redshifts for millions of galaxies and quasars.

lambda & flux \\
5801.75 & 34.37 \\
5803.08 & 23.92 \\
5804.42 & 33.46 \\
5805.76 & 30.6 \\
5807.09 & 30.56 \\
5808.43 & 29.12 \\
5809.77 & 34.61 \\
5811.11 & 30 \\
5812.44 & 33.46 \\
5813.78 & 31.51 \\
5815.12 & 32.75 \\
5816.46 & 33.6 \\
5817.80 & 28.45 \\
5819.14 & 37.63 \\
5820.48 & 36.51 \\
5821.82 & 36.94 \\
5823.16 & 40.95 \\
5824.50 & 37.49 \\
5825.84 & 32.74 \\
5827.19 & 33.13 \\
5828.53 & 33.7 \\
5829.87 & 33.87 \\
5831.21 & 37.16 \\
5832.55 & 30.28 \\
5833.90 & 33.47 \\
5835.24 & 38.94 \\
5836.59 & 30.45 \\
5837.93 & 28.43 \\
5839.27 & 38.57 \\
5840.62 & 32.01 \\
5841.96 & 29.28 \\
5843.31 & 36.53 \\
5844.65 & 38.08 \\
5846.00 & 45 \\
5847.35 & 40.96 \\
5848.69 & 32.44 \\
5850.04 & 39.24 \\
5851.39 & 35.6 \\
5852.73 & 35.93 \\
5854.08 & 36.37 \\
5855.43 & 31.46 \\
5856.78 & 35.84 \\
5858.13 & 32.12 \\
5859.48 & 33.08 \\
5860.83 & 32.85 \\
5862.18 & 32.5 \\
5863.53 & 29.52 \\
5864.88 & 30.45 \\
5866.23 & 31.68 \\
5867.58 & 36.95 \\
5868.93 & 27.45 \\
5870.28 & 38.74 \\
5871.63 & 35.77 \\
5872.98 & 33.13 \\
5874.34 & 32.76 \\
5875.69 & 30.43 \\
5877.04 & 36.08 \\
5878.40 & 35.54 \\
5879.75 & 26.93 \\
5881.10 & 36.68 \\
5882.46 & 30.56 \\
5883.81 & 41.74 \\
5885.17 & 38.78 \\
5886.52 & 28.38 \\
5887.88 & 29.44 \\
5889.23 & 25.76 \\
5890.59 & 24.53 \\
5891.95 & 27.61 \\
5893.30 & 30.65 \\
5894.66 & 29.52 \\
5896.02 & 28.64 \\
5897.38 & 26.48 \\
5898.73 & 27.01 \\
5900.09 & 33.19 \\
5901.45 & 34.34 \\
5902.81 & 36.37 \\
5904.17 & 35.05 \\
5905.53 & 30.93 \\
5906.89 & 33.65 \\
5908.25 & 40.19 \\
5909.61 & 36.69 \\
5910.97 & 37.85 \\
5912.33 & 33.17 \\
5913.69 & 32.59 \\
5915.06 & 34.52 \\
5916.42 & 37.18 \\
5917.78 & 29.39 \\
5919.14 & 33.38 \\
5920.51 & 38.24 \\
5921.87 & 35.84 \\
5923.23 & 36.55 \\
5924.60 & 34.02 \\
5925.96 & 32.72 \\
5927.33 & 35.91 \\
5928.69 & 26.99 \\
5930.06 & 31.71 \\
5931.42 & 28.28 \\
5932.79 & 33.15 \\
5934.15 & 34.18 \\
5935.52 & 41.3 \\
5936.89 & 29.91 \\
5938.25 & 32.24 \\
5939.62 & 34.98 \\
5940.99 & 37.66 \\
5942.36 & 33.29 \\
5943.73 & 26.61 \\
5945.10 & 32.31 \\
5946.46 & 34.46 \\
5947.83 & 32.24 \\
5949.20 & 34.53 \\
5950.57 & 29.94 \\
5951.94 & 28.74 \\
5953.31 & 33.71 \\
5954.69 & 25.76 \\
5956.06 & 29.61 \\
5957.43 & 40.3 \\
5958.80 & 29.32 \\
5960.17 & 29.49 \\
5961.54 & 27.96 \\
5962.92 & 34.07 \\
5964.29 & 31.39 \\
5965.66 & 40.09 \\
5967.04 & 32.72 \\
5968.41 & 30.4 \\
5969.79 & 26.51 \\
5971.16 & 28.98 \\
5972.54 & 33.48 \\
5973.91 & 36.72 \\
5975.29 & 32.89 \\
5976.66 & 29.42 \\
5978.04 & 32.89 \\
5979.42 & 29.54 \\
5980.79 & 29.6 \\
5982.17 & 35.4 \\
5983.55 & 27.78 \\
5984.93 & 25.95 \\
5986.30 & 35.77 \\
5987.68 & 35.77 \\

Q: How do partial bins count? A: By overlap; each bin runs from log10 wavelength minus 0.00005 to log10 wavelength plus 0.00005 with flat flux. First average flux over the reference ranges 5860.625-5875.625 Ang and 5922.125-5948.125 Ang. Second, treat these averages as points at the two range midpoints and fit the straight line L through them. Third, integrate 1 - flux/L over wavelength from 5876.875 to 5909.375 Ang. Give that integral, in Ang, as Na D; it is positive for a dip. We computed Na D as 0.9 Ang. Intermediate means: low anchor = 32.8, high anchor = 33.1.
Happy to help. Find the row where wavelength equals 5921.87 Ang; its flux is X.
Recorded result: 35.84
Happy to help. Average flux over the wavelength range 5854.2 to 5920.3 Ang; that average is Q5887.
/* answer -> 32.7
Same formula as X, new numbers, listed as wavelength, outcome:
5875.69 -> 30.43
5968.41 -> 30.4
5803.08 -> 23.92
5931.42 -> 28.28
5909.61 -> 36.69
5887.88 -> 29.44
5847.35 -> 40.96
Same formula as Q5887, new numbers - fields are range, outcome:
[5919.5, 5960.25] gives 32.9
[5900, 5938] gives 34.2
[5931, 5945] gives 33.2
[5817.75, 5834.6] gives 35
